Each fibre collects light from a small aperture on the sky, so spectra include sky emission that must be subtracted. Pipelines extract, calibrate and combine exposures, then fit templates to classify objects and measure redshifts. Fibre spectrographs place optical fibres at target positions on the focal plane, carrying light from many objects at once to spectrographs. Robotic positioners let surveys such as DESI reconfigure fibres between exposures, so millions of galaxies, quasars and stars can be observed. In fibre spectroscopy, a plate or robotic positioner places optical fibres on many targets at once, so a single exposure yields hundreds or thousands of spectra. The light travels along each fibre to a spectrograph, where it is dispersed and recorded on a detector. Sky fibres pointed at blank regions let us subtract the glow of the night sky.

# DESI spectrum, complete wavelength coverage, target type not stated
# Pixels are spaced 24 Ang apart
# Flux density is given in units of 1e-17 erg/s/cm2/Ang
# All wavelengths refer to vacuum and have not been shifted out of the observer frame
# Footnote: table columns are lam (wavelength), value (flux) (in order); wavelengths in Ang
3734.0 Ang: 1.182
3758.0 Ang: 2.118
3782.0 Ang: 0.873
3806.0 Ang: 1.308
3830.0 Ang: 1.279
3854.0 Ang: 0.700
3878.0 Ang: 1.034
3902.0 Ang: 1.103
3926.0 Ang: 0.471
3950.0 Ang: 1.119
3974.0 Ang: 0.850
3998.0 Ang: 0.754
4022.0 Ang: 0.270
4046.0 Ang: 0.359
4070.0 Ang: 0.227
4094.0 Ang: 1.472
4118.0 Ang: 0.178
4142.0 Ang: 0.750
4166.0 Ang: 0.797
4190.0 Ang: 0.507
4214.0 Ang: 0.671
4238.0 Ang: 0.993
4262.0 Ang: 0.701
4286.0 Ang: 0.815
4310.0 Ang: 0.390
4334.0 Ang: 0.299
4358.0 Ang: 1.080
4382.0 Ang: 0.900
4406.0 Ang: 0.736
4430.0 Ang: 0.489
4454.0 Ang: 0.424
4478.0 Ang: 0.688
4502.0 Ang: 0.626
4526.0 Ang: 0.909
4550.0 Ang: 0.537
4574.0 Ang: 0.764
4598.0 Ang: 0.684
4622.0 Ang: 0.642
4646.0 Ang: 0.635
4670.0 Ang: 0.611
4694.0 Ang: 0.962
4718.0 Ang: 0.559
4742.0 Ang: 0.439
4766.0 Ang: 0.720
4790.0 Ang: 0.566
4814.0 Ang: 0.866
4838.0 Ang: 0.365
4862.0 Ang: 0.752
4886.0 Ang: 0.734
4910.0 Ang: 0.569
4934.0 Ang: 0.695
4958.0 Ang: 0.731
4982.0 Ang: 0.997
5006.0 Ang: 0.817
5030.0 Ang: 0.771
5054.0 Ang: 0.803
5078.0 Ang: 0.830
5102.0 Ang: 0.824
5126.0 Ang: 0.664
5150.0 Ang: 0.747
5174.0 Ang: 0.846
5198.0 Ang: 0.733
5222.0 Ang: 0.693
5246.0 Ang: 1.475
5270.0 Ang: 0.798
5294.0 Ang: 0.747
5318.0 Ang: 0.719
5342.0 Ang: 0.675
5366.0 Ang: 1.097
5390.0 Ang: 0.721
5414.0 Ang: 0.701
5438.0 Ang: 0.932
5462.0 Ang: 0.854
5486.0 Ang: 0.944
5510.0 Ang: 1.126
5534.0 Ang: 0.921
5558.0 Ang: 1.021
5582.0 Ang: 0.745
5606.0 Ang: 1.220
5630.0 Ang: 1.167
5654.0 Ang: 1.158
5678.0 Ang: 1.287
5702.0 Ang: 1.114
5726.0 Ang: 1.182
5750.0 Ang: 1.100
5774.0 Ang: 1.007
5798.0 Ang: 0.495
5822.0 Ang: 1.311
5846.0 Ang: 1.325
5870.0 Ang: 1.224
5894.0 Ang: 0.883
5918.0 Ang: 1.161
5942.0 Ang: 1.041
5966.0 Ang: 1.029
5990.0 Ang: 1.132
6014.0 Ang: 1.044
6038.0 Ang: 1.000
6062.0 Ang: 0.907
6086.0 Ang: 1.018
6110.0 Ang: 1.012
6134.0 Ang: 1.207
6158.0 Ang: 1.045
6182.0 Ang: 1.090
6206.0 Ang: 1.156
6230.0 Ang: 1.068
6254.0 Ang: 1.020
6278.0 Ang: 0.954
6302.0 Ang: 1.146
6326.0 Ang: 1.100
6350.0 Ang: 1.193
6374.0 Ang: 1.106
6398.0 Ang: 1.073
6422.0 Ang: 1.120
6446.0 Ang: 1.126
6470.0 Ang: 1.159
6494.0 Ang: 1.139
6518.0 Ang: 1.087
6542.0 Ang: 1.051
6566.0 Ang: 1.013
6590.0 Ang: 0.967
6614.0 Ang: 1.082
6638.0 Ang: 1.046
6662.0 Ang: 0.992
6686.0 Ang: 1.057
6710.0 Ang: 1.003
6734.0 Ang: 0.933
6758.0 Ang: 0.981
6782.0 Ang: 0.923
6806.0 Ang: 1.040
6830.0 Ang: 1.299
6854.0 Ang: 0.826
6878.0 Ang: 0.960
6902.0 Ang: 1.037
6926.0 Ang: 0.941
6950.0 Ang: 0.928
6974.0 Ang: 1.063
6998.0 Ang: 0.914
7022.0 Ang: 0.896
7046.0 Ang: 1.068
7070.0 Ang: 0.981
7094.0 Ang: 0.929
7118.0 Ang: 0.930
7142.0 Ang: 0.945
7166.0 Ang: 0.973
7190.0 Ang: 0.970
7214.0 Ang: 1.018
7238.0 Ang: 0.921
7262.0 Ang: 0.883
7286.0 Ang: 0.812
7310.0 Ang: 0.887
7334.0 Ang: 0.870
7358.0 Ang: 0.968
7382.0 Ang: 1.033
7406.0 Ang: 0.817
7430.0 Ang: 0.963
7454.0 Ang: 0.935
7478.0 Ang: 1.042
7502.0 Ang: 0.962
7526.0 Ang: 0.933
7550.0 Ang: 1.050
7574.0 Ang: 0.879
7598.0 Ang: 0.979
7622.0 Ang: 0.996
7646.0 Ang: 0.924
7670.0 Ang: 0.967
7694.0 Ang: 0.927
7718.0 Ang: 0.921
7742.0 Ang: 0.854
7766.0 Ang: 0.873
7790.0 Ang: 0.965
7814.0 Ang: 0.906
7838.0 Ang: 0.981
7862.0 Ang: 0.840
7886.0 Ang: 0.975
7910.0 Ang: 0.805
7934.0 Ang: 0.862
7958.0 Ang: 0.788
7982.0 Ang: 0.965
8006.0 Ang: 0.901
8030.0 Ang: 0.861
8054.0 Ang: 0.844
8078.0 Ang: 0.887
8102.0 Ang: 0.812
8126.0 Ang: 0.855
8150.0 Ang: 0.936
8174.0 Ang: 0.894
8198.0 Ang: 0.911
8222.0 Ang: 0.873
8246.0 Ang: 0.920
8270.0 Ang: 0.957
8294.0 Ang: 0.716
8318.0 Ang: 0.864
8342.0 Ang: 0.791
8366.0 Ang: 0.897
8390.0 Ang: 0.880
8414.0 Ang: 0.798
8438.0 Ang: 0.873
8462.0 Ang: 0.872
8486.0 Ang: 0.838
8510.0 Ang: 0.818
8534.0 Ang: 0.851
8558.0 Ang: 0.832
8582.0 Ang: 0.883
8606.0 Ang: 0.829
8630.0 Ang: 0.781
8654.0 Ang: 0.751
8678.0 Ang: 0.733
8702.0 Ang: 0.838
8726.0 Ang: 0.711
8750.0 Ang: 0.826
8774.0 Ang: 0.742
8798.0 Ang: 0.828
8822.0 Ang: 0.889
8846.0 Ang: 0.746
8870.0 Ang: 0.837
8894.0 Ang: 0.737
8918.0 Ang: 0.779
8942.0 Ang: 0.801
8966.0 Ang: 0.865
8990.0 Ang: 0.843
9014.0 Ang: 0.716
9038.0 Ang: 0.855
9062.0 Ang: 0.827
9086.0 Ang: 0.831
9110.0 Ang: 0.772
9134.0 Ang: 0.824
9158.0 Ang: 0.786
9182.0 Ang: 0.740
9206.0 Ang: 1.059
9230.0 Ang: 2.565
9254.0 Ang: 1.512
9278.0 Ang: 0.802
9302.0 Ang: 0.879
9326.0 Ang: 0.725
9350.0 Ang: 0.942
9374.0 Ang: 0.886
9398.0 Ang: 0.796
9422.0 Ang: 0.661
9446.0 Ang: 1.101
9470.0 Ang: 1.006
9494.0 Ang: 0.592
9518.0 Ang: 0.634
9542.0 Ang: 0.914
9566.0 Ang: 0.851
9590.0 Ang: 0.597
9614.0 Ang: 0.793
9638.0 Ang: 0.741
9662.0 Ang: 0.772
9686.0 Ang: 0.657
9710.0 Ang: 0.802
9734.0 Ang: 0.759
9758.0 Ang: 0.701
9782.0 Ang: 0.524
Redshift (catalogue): 0.406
